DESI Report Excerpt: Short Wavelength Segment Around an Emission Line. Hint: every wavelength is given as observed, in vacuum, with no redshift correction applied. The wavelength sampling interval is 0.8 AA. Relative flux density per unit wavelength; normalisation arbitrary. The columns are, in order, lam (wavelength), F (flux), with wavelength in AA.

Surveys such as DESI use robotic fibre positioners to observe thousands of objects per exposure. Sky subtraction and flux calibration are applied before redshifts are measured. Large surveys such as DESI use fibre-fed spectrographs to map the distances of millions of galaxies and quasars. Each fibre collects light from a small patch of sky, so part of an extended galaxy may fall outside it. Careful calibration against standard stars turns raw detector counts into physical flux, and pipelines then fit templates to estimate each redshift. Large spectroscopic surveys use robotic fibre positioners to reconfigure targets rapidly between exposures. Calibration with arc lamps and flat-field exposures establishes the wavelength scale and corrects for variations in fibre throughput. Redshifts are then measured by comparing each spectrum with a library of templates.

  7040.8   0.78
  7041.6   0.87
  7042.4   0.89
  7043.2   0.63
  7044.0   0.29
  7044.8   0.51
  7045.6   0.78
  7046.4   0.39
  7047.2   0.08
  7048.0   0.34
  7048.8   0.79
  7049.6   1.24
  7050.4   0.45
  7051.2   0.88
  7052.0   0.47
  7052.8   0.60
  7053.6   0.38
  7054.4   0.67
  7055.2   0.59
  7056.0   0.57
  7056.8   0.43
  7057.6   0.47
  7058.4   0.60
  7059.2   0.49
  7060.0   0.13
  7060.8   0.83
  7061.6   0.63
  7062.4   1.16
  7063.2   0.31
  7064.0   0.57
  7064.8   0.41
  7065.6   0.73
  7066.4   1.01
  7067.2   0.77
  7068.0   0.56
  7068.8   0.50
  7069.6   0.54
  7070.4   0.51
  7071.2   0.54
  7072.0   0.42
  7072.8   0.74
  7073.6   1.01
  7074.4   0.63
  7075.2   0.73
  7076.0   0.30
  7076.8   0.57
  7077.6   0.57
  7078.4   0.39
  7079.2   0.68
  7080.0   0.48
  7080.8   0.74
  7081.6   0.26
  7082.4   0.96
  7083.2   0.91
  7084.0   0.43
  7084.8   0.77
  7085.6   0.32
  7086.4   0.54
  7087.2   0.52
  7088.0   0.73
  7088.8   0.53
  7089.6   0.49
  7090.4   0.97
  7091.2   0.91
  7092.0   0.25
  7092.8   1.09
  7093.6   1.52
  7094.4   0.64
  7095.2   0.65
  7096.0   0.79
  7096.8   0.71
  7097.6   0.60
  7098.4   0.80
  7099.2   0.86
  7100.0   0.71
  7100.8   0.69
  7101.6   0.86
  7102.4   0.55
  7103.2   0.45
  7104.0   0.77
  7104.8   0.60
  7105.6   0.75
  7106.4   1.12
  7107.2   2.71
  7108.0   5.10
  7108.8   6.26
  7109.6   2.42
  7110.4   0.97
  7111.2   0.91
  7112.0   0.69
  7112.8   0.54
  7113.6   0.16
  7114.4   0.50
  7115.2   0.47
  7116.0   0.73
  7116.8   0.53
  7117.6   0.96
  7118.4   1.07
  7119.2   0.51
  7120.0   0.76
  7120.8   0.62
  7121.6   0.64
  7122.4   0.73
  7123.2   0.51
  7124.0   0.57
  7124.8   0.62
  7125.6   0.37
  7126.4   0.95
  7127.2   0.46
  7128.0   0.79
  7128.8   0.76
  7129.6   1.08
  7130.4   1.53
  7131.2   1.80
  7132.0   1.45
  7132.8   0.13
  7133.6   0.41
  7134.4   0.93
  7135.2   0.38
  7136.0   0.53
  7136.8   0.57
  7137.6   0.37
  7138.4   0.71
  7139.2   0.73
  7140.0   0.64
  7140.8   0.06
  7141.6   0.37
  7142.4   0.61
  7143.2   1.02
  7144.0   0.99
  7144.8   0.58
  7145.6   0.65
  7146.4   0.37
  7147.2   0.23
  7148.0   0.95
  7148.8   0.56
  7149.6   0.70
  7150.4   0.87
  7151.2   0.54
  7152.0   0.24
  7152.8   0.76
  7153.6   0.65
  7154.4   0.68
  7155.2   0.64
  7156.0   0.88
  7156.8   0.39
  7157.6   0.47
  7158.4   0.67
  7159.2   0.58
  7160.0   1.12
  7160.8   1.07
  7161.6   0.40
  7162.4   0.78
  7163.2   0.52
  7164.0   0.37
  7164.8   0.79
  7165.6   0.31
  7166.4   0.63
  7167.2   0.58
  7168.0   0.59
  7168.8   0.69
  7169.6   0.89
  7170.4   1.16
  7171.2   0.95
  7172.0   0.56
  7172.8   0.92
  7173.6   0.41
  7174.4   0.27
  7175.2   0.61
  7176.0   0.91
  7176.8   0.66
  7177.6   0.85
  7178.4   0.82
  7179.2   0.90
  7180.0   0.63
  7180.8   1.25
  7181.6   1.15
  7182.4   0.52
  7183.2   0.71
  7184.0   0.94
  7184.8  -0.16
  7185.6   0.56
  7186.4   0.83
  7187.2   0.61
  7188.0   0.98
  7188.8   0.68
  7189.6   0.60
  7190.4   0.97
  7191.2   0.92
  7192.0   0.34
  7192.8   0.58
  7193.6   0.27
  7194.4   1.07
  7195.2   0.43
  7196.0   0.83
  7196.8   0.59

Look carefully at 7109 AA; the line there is Halpha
